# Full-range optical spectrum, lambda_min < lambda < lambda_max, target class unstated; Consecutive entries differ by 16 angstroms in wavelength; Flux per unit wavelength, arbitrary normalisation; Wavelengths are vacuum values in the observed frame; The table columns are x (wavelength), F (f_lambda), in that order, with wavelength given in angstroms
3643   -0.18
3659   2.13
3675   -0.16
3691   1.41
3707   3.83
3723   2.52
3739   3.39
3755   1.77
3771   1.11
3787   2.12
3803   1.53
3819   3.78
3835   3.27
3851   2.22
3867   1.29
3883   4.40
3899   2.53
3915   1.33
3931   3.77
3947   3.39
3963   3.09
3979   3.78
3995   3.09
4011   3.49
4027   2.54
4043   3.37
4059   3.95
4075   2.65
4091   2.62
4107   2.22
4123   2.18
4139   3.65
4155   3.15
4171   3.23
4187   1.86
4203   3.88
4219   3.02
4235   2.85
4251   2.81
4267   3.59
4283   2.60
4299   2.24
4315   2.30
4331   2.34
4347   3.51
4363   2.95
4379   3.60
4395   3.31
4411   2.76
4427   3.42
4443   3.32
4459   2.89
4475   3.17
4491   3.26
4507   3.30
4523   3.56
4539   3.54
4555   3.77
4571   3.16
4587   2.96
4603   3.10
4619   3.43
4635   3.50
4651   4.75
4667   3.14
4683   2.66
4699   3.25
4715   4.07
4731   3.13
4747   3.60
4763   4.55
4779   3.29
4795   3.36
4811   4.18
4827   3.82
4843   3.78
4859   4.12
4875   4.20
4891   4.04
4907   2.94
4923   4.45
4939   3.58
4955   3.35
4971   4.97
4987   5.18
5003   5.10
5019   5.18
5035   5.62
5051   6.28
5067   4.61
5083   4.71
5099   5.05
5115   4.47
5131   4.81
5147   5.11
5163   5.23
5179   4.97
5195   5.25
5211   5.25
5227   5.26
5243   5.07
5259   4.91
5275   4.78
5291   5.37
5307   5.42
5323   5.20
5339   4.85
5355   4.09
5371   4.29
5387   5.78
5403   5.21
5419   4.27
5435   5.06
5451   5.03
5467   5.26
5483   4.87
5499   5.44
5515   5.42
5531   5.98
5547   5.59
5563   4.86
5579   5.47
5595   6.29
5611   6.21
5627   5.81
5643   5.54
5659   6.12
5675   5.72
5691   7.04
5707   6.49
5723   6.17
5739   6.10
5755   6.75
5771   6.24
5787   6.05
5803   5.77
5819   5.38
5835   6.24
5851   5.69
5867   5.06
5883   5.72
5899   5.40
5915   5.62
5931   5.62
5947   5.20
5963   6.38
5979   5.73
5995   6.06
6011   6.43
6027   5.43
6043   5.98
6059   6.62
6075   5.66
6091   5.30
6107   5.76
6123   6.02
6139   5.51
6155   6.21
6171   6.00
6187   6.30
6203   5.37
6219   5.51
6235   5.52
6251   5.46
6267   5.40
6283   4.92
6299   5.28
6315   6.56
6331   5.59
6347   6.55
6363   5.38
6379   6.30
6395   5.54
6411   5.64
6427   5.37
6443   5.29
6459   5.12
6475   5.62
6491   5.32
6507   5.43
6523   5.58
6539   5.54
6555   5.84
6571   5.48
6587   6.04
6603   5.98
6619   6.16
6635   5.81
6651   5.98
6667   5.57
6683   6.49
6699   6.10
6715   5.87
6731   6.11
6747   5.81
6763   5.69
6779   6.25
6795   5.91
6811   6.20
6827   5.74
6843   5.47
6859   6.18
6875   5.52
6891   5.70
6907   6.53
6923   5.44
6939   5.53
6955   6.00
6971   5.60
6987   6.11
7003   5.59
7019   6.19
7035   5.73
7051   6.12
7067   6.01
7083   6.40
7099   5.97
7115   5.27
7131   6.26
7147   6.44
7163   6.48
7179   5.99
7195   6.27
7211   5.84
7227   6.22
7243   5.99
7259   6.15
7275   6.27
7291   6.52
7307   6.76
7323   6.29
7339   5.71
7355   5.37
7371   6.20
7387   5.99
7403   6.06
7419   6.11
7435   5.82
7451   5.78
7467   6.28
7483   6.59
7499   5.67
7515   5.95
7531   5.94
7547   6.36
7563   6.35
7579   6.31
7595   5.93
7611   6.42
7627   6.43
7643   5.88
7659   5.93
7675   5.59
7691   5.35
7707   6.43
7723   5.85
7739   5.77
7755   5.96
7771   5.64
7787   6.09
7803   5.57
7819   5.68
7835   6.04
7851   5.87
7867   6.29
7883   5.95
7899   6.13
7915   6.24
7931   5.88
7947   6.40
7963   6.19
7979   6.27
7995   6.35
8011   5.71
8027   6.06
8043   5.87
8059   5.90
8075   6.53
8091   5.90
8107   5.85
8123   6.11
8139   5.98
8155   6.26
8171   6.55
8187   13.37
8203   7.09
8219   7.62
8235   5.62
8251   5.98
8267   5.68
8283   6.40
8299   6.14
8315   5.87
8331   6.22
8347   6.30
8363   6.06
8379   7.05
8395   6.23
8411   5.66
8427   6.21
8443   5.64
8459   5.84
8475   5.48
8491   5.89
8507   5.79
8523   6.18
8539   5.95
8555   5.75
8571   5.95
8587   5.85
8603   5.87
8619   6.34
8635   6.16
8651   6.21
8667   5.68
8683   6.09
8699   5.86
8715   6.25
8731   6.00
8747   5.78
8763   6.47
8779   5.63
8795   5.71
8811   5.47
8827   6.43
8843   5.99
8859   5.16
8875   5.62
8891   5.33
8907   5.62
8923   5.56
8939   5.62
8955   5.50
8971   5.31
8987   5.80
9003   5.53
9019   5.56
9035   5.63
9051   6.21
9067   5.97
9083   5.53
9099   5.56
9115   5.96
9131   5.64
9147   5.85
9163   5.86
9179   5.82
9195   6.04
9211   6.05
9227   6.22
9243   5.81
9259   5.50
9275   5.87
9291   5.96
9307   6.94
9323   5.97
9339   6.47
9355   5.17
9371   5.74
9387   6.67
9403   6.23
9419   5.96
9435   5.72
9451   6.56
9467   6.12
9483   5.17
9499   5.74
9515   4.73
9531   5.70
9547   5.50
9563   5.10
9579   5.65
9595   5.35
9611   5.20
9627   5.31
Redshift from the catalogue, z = 0.25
